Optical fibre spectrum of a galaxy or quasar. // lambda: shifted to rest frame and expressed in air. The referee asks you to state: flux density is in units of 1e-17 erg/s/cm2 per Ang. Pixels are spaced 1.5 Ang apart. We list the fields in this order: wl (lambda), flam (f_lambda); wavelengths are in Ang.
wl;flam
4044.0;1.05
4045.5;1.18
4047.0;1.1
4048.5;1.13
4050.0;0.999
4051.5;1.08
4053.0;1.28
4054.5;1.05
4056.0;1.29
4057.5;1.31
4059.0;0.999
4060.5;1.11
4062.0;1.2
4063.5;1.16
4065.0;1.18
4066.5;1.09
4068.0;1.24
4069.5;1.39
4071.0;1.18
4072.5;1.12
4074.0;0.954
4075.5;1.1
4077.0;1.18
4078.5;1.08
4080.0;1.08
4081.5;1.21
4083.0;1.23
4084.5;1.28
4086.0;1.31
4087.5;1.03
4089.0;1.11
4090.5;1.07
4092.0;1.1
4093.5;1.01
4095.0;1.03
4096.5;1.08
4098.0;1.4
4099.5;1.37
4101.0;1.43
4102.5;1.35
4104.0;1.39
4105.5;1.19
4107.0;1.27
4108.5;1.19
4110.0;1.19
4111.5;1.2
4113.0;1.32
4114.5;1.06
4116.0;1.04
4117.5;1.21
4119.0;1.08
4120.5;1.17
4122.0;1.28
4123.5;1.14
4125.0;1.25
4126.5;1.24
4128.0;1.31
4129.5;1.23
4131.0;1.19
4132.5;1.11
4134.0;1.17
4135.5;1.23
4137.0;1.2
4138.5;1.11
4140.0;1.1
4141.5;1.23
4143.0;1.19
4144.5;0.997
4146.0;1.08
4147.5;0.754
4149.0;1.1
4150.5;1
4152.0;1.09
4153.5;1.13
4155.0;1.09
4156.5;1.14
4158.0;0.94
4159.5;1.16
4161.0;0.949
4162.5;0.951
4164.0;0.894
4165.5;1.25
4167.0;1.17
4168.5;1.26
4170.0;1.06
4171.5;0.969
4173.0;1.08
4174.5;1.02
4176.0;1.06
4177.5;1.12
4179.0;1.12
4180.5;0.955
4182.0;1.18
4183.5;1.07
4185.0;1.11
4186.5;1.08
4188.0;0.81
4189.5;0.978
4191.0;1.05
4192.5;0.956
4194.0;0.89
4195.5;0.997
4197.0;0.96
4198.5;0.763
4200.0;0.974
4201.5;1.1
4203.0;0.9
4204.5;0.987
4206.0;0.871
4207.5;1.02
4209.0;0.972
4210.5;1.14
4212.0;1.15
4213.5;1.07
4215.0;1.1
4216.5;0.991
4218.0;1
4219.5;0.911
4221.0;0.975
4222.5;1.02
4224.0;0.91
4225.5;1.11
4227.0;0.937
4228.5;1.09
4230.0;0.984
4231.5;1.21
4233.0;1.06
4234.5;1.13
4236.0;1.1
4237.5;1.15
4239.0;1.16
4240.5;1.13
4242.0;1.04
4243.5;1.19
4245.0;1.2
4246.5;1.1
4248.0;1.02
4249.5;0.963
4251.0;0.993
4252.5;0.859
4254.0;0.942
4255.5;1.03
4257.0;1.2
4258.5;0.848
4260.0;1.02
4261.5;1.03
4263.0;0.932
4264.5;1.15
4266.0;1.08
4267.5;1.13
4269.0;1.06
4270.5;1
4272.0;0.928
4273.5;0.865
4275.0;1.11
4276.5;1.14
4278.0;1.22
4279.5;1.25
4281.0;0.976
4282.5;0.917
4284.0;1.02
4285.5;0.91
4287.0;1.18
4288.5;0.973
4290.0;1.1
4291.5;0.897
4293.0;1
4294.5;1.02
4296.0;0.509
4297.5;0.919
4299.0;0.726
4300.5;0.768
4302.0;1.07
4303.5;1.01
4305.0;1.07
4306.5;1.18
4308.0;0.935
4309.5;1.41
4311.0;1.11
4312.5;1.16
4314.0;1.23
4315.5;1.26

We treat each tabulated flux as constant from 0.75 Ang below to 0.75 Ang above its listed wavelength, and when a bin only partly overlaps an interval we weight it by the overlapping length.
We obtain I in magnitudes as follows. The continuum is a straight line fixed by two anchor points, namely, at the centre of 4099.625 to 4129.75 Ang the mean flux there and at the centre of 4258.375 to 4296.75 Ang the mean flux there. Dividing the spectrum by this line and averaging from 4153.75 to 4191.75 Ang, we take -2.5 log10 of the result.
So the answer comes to 0.09 mag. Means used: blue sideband 1.23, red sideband 1.01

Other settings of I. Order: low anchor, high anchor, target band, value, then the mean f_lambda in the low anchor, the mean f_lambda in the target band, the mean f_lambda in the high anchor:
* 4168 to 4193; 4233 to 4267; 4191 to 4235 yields 0.051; 1.05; 1.01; 1.06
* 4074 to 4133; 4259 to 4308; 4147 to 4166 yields 0.100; 1.19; 1.04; 1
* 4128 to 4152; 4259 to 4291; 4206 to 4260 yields 0.022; 1.12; 1.05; 1.04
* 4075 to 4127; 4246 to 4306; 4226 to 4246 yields -0.065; 1.19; 1.11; 0.999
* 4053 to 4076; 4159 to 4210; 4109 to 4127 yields -0.078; 1.16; 1.18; 1.02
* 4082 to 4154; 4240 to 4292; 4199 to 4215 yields 0.077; 1.17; 1.02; 1.04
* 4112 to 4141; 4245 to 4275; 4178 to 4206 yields 0.113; 1.18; 0.991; 1.02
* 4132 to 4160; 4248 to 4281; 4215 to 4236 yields 0.024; 1.1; 1.03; 1.03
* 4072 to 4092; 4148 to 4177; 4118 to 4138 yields -0.098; 1.13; 1.2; 1.07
